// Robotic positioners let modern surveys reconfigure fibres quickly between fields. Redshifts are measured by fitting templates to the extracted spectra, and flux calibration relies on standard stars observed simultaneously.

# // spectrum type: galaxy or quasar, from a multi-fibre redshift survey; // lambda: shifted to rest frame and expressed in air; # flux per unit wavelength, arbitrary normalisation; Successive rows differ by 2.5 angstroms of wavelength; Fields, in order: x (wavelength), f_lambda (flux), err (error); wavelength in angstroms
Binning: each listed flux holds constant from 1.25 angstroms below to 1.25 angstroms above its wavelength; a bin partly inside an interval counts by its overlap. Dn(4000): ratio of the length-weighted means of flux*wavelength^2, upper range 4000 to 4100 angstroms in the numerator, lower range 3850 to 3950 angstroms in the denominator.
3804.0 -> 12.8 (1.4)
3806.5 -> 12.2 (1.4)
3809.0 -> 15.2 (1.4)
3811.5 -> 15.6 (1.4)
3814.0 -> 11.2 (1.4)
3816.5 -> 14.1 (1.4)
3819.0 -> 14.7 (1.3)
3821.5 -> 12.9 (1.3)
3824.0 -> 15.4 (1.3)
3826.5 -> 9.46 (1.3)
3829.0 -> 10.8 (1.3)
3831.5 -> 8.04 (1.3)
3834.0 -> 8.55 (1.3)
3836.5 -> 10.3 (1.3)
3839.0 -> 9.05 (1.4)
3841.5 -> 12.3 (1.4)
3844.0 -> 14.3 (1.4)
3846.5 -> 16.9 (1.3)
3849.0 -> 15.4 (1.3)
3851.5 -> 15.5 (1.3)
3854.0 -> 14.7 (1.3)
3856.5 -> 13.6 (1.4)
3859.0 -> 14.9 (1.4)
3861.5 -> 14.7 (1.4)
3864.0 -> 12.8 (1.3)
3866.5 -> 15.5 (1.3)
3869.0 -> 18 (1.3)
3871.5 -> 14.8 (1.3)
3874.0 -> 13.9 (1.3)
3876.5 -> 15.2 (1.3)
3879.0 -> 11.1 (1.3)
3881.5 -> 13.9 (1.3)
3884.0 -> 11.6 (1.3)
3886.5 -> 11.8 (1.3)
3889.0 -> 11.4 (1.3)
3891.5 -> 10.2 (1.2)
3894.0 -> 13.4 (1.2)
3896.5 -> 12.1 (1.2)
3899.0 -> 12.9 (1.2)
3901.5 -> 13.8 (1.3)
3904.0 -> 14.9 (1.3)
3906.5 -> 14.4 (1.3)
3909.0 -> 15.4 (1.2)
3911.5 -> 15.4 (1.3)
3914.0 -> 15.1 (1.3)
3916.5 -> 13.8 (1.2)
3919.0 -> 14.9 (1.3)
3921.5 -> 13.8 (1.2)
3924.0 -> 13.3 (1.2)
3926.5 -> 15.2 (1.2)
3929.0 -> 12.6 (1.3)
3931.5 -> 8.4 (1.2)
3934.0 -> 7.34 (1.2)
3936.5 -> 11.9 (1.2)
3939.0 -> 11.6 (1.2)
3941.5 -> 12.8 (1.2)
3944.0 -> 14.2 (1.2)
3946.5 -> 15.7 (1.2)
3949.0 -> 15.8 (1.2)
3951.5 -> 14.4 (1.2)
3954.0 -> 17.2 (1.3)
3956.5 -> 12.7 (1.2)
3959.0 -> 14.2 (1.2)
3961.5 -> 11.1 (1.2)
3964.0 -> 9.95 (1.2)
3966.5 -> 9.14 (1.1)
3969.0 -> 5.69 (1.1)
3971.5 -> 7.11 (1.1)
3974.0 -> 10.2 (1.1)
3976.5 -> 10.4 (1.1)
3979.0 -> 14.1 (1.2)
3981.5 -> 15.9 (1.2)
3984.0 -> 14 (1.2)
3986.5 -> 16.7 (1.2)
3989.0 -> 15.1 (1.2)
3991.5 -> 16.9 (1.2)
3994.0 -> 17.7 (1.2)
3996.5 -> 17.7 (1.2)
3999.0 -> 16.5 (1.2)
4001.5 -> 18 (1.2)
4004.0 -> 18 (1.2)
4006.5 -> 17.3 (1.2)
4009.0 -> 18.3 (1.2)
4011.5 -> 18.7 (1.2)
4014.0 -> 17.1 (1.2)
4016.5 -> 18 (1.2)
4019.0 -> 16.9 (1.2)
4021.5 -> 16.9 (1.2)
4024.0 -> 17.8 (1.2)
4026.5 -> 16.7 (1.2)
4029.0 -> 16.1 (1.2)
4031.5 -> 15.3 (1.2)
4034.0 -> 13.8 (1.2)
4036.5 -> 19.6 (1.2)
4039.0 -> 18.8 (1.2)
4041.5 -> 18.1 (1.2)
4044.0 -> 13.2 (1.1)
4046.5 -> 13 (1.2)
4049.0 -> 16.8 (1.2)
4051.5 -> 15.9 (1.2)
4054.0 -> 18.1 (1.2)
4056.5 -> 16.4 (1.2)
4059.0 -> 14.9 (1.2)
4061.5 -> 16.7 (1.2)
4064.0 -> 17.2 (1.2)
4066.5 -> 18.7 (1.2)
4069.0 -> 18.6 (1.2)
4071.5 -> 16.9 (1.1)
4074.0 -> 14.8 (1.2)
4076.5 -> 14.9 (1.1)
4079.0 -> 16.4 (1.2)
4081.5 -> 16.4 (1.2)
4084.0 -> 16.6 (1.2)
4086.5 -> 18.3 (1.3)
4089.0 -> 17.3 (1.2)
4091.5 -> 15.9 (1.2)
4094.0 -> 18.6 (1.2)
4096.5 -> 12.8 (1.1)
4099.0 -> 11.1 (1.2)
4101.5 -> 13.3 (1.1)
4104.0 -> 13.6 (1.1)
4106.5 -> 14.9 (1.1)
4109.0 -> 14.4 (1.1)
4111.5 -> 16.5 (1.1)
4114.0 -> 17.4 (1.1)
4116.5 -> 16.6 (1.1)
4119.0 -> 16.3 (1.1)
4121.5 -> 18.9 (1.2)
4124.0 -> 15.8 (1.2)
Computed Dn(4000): 1.32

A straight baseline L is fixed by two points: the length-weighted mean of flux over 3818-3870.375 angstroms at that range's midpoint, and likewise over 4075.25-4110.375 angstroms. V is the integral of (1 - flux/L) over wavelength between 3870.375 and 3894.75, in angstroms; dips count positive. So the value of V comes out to 1.5 angstroms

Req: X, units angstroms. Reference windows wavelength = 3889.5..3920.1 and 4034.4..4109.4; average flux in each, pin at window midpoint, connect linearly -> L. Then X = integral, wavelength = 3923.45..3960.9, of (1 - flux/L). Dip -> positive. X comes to 3.13 angstroms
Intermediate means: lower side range 13.8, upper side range 16.1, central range 13.1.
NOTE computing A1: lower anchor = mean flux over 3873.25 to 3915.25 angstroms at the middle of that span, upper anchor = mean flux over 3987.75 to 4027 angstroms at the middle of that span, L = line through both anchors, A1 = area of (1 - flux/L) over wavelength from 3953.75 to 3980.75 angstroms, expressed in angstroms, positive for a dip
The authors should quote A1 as 8.4 angstroms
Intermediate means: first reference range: 13.3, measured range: 10.9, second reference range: 17.4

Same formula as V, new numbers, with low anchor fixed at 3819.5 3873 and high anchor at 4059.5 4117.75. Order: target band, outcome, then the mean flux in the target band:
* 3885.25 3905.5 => 1.8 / 12.6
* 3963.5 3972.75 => 4.3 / 7.81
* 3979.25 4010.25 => -3.8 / 16.8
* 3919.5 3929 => 0.1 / 14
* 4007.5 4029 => -3.2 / 17.5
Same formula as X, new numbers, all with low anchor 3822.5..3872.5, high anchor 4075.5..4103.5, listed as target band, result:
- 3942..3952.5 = -0.5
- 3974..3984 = 0.9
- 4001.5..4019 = -3.6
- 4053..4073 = -2.4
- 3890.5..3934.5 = 1.8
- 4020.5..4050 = -2.6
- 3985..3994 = -1.1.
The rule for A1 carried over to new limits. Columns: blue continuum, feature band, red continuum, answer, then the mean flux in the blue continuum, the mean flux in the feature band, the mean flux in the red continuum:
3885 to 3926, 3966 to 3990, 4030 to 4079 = 5.0 angstroms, 13.6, 11.9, 16.4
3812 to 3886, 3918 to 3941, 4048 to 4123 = 3.4 angstroms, 13.2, 12.1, 16.2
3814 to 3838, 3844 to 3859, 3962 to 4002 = -4.2 angstroms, 11.5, 15.1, 13.3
